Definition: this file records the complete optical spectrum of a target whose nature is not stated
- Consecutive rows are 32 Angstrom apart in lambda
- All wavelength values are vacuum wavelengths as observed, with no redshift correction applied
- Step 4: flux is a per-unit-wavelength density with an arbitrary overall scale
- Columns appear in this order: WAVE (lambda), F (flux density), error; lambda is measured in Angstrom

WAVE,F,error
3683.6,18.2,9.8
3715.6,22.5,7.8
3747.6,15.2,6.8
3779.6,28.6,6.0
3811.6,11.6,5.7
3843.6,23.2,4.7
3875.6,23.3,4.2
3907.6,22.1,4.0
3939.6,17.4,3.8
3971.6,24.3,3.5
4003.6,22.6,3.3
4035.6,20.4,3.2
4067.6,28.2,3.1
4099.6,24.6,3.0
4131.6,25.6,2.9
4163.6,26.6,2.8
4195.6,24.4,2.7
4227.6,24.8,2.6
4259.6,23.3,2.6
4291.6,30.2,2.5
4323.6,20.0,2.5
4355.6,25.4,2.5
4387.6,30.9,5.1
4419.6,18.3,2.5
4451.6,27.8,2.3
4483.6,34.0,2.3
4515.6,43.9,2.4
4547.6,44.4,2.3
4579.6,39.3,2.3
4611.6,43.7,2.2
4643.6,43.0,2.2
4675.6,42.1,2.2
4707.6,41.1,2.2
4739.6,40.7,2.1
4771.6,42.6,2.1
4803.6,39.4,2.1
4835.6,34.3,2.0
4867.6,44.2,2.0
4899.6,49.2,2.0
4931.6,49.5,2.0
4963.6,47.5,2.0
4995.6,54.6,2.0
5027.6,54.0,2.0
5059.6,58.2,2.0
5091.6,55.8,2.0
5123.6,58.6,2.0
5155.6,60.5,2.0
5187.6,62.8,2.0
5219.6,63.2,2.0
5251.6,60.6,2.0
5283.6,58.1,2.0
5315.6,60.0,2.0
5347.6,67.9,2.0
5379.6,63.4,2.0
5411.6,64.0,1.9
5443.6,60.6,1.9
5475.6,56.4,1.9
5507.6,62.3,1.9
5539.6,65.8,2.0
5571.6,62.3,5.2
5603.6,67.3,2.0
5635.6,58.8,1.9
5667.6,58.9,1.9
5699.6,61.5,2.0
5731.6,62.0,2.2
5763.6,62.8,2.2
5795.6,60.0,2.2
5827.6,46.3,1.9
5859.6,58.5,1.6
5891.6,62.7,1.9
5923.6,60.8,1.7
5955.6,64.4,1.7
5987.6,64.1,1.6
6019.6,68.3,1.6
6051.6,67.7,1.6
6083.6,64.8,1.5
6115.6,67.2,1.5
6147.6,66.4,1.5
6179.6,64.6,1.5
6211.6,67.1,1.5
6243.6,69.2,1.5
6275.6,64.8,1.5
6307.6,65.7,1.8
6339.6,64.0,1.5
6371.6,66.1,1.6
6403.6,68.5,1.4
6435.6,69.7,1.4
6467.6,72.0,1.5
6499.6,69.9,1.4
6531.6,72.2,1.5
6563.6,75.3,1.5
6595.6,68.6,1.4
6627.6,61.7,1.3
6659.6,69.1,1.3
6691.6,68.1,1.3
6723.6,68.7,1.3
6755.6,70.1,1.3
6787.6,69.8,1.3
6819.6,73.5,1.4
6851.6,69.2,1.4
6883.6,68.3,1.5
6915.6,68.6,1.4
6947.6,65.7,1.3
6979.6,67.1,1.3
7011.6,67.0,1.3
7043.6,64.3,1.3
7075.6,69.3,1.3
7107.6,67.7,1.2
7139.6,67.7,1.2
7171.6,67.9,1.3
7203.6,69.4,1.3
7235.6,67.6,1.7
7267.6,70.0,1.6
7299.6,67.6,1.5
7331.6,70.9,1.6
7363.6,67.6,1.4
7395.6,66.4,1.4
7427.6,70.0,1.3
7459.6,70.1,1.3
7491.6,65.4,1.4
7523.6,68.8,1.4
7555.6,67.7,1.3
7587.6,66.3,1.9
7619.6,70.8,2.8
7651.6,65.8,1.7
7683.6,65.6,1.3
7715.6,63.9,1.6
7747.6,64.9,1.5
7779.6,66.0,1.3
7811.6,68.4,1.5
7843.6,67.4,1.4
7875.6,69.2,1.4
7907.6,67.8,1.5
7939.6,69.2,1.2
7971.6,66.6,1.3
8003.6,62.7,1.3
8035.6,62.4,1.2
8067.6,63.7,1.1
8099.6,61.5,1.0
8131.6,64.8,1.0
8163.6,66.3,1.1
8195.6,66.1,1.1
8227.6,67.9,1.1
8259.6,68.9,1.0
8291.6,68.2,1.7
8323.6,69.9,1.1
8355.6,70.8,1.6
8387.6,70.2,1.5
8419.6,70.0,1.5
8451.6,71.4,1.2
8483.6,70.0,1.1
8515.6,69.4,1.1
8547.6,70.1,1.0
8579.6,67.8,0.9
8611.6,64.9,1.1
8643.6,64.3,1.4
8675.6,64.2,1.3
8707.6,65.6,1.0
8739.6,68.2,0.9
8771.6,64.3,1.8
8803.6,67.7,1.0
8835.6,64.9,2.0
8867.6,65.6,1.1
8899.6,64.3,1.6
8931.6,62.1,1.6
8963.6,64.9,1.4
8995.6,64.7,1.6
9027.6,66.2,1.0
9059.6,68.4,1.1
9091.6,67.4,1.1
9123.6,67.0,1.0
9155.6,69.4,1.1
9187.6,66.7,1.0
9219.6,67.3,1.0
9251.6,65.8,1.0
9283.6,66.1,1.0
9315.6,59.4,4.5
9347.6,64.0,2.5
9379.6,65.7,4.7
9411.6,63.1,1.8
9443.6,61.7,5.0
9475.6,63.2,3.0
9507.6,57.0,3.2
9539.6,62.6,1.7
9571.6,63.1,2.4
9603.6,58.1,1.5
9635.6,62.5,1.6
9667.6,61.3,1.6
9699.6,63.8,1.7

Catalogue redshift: 0.13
